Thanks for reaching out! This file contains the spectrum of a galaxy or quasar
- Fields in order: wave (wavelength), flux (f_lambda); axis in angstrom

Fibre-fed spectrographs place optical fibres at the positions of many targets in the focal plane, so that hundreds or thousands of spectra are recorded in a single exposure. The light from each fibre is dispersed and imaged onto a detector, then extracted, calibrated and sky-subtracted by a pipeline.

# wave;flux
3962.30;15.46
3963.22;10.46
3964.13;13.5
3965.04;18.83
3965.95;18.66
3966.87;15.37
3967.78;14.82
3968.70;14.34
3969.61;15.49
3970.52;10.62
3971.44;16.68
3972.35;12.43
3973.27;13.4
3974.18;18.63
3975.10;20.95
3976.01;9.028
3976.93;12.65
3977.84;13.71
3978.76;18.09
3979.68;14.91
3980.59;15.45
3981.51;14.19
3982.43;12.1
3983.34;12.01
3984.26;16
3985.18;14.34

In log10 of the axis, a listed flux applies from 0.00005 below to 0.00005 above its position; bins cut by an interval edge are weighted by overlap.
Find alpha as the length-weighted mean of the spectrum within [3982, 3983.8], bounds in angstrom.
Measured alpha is 12.1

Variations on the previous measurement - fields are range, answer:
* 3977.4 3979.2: 15.9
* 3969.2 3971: 13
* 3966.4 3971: 14.1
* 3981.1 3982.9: 13.1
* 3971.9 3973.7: 12.9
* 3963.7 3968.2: 16.3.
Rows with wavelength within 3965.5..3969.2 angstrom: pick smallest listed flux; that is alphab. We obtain 14.34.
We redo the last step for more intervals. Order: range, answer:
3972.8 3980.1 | 9.028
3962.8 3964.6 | 10.46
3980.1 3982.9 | 12.1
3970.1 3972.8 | 10.62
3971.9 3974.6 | 12.43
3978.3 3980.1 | 14.91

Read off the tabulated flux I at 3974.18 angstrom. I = 18.63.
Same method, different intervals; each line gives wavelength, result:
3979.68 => 14.91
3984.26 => 16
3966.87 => 15.37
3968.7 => 14.34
